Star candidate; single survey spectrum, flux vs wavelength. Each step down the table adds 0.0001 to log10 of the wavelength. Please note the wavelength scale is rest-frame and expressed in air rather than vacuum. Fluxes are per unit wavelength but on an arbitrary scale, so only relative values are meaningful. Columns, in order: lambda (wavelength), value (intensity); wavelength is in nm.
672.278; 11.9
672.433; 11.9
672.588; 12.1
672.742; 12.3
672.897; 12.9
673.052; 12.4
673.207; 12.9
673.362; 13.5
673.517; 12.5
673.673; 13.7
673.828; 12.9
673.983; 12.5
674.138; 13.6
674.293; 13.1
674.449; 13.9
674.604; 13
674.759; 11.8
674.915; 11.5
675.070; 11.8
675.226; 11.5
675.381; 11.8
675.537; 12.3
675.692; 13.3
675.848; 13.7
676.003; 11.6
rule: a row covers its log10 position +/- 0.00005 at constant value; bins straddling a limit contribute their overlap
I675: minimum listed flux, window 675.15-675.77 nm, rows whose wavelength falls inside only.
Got 11.5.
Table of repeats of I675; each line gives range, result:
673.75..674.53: 12.5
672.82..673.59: 12.4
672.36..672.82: 11.9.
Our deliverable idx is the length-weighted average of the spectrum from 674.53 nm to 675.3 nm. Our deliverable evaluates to 11.9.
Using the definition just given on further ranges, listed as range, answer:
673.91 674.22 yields 13.1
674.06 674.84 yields 13.1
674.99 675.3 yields 11.6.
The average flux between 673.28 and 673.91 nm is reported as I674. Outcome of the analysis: 13.1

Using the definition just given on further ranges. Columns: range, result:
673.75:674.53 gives 13.2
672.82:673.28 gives 12.7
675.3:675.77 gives 12.5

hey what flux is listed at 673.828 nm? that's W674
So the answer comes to 12.9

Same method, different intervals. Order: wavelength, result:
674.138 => 13.6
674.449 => 13.9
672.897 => 12.9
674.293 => 13.1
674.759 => 11.8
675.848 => 13.7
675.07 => 11.8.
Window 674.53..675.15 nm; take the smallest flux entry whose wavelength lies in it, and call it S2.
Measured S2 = 11.5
